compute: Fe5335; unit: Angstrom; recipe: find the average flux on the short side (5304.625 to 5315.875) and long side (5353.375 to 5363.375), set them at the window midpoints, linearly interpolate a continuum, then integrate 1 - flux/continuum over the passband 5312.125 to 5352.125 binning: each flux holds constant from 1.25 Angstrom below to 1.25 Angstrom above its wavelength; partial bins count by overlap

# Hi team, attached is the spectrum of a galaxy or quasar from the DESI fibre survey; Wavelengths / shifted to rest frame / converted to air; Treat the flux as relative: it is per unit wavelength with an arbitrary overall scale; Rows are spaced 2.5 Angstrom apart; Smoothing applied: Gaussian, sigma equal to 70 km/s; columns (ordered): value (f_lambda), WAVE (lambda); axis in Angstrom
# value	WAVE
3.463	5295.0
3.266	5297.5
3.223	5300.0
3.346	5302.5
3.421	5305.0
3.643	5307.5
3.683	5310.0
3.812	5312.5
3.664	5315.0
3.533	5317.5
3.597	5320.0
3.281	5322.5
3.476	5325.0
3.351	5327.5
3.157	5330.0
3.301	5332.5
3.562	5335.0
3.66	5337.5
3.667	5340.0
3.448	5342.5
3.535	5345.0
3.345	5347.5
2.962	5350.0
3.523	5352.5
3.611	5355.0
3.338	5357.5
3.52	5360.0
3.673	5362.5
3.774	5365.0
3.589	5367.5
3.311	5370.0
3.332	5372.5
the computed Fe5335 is 1.7 Angstrom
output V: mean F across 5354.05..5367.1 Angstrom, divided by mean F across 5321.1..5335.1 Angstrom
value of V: 1.1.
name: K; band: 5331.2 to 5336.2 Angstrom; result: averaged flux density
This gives 3.43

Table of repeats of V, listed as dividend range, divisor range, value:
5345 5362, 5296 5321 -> 0.97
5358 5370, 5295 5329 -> 1.03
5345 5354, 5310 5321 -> 0.91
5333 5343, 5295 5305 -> 1.08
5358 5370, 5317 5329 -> 1.04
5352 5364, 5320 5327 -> 1.04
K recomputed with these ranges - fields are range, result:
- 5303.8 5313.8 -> 3.64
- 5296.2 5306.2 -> 3.31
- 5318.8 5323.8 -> 3.44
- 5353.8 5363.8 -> 3.54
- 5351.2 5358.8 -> 3.49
